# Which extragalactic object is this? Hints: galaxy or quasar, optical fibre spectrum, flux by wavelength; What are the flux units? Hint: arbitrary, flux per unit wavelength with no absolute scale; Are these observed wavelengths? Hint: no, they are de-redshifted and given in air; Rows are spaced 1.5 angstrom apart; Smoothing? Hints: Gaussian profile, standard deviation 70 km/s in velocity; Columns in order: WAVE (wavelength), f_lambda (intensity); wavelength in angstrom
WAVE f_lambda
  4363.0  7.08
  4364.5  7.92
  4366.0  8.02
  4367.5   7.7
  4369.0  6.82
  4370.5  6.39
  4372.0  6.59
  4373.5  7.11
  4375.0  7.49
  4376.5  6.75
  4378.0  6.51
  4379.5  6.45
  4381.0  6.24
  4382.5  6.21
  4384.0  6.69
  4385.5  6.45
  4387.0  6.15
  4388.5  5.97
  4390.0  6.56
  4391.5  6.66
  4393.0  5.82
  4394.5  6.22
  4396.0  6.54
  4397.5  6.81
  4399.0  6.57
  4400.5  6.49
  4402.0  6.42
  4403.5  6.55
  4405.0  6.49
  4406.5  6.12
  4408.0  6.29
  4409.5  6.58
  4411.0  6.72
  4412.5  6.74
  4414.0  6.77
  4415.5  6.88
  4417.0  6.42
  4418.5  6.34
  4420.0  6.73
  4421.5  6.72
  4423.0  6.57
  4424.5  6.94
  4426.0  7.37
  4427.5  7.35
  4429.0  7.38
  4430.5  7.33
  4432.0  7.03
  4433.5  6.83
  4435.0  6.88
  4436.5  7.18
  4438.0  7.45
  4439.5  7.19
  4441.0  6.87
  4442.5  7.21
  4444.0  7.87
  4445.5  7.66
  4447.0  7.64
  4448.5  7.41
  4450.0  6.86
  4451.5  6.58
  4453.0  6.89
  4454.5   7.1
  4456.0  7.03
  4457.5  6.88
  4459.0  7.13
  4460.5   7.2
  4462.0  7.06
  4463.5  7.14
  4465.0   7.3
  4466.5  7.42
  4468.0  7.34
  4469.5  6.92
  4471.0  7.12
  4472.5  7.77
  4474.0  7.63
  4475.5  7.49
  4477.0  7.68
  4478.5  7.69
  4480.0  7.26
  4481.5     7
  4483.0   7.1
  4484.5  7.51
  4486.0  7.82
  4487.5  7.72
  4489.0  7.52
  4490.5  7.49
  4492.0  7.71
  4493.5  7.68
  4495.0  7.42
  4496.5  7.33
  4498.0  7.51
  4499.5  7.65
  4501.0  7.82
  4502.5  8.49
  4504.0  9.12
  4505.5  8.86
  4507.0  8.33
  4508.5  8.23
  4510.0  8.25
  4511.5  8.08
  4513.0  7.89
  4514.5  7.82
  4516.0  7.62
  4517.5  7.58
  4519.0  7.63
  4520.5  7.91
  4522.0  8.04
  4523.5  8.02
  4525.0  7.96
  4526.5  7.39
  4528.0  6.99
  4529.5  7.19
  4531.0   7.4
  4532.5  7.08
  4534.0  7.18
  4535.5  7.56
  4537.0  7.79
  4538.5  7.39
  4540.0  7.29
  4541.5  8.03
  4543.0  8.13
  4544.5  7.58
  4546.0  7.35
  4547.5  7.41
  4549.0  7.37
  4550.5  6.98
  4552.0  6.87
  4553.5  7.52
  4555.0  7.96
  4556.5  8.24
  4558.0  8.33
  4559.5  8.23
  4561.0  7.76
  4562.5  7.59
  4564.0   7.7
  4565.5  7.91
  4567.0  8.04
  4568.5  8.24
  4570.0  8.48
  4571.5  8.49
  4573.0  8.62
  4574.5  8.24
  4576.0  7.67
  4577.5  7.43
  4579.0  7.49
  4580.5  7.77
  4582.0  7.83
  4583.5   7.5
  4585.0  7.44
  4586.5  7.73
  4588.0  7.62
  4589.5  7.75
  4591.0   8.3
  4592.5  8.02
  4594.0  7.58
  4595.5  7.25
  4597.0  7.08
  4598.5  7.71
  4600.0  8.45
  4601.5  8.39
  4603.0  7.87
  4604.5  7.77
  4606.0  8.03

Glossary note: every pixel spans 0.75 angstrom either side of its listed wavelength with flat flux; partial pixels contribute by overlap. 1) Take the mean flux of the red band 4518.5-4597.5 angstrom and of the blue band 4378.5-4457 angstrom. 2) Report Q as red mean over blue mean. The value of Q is 1.1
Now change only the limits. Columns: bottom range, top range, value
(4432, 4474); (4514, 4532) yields 1.06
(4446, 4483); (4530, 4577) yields 1.07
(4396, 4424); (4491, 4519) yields 1.21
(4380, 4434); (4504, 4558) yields 1.17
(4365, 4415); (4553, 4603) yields 1.19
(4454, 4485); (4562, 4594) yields 1.09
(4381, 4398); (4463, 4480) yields 1.16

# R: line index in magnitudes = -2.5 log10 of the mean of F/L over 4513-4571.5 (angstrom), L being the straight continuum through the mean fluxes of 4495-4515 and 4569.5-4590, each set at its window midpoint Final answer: 0.039 mag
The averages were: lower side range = 8.08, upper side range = 7.86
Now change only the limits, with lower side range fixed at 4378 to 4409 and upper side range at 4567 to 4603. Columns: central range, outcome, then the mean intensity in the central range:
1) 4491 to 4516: -0.107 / 7.99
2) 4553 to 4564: -0.037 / 7.94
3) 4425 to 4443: -0.073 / 7.17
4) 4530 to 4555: 0.014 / 7.45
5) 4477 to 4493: -0.059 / 7.49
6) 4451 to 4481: -0.043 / 7.23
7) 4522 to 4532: -0.014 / 7.52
